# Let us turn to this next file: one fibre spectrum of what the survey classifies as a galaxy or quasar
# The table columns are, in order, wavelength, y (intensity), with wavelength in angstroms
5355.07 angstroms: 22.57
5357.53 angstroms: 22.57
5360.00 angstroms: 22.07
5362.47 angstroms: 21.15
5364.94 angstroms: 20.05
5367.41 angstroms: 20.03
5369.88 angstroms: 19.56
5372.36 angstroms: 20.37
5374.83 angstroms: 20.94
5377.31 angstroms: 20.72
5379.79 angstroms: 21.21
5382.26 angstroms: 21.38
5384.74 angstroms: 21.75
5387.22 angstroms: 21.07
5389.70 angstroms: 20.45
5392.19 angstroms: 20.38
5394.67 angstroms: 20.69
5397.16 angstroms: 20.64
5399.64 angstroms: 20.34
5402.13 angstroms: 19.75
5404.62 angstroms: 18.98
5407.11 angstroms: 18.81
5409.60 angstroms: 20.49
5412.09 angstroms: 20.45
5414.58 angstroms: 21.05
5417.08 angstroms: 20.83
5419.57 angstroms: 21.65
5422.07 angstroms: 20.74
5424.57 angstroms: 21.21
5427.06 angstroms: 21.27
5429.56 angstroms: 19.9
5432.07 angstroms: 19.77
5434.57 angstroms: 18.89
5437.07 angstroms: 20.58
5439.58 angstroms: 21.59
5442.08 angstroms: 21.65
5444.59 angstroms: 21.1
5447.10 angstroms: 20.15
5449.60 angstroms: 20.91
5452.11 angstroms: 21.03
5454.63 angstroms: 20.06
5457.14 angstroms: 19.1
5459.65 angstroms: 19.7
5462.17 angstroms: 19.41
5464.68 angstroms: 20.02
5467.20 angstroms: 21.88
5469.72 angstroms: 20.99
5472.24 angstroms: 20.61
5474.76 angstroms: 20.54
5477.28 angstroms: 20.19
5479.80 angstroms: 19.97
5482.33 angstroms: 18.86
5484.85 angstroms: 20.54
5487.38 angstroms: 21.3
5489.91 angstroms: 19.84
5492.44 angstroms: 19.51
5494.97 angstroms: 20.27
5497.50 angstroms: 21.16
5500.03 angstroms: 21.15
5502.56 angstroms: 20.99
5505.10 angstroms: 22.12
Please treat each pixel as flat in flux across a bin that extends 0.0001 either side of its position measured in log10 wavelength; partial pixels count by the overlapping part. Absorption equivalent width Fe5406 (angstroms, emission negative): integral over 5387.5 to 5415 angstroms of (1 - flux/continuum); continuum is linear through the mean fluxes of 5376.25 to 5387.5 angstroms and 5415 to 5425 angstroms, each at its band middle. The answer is 1.3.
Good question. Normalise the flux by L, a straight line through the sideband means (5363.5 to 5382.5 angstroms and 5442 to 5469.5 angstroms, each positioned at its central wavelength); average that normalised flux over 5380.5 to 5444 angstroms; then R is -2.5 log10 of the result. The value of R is -0.01 mag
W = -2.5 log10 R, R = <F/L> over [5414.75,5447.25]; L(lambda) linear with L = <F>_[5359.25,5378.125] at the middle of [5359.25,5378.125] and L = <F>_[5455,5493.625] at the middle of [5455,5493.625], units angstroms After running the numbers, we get -0.02 mag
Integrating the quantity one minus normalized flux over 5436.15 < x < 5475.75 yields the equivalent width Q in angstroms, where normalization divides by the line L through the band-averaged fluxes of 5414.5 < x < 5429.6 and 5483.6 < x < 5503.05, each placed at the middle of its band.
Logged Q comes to 0.4 angstroms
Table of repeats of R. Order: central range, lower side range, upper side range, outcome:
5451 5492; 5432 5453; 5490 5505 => 0.024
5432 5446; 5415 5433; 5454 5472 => -0.005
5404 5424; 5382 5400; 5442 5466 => 0.009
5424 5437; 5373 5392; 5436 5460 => 0.028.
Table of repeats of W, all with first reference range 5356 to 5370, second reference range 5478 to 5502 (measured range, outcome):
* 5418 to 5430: -0.02 mag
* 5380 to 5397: 0.00 mag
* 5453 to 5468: 0.03 mag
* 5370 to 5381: 0.02 mag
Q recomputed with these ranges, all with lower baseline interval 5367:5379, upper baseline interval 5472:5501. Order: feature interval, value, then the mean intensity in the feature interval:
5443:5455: -0.2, 20.7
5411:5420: -0.3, 21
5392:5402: 0.0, 20.4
